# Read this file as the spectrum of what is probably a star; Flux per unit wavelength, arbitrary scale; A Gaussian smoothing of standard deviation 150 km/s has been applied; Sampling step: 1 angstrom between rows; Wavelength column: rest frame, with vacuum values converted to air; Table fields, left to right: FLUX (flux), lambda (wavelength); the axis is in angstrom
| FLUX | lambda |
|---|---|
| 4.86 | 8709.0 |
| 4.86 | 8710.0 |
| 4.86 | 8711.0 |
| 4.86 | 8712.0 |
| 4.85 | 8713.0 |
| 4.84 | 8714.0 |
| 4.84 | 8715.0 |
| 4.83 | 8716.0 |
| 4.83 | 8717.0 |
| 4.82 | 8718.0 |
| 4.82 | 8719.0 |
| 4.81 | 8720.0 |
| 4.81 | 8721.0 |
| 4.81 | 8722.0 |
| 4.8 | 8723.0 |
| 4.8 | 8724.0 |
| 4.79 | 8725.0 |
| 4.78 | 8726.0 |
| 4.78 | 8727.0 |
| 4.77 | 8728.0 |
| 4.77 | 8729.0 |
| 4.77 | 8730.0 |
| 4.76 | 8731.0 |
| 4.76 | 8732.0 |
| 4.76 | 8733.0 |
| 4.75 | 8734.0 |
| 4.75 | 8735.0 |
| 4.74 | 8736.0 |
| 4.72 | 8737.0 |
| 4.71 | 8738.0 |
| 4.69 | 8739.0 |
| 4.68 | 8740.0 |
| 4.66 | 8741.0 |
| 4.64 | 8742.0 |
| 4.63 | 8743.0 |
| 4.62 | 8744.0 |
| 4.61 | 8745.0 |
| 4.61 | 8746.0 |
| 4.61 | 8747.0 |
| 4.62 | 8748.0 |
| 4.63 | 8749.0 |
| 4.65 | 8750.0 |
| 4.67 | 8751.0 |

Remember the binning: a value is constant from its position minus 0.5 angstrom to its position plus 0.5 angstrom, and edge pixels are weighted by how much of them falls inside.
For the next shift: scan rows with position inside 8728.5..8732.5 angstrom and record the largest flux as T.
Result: 4.77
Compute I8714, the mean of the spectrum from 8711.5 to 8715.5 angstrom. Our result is 4.85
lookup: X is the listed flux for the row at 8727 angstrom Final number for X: 4.78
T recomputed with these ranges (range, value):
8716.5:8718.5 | 4.83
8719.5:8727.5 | 4.81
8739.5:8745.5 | 4.68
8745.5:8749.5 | 4.63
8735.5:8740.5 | 4.74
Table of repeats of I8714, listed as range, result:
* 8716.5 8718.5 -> 4.83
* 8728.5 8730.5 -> 4.77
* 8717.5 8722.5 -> 4.81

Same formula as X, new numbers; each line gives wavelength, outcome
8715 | 4.84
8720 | 4.81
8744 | 4.62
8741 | 4.66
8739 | 4.69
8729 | 4.77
